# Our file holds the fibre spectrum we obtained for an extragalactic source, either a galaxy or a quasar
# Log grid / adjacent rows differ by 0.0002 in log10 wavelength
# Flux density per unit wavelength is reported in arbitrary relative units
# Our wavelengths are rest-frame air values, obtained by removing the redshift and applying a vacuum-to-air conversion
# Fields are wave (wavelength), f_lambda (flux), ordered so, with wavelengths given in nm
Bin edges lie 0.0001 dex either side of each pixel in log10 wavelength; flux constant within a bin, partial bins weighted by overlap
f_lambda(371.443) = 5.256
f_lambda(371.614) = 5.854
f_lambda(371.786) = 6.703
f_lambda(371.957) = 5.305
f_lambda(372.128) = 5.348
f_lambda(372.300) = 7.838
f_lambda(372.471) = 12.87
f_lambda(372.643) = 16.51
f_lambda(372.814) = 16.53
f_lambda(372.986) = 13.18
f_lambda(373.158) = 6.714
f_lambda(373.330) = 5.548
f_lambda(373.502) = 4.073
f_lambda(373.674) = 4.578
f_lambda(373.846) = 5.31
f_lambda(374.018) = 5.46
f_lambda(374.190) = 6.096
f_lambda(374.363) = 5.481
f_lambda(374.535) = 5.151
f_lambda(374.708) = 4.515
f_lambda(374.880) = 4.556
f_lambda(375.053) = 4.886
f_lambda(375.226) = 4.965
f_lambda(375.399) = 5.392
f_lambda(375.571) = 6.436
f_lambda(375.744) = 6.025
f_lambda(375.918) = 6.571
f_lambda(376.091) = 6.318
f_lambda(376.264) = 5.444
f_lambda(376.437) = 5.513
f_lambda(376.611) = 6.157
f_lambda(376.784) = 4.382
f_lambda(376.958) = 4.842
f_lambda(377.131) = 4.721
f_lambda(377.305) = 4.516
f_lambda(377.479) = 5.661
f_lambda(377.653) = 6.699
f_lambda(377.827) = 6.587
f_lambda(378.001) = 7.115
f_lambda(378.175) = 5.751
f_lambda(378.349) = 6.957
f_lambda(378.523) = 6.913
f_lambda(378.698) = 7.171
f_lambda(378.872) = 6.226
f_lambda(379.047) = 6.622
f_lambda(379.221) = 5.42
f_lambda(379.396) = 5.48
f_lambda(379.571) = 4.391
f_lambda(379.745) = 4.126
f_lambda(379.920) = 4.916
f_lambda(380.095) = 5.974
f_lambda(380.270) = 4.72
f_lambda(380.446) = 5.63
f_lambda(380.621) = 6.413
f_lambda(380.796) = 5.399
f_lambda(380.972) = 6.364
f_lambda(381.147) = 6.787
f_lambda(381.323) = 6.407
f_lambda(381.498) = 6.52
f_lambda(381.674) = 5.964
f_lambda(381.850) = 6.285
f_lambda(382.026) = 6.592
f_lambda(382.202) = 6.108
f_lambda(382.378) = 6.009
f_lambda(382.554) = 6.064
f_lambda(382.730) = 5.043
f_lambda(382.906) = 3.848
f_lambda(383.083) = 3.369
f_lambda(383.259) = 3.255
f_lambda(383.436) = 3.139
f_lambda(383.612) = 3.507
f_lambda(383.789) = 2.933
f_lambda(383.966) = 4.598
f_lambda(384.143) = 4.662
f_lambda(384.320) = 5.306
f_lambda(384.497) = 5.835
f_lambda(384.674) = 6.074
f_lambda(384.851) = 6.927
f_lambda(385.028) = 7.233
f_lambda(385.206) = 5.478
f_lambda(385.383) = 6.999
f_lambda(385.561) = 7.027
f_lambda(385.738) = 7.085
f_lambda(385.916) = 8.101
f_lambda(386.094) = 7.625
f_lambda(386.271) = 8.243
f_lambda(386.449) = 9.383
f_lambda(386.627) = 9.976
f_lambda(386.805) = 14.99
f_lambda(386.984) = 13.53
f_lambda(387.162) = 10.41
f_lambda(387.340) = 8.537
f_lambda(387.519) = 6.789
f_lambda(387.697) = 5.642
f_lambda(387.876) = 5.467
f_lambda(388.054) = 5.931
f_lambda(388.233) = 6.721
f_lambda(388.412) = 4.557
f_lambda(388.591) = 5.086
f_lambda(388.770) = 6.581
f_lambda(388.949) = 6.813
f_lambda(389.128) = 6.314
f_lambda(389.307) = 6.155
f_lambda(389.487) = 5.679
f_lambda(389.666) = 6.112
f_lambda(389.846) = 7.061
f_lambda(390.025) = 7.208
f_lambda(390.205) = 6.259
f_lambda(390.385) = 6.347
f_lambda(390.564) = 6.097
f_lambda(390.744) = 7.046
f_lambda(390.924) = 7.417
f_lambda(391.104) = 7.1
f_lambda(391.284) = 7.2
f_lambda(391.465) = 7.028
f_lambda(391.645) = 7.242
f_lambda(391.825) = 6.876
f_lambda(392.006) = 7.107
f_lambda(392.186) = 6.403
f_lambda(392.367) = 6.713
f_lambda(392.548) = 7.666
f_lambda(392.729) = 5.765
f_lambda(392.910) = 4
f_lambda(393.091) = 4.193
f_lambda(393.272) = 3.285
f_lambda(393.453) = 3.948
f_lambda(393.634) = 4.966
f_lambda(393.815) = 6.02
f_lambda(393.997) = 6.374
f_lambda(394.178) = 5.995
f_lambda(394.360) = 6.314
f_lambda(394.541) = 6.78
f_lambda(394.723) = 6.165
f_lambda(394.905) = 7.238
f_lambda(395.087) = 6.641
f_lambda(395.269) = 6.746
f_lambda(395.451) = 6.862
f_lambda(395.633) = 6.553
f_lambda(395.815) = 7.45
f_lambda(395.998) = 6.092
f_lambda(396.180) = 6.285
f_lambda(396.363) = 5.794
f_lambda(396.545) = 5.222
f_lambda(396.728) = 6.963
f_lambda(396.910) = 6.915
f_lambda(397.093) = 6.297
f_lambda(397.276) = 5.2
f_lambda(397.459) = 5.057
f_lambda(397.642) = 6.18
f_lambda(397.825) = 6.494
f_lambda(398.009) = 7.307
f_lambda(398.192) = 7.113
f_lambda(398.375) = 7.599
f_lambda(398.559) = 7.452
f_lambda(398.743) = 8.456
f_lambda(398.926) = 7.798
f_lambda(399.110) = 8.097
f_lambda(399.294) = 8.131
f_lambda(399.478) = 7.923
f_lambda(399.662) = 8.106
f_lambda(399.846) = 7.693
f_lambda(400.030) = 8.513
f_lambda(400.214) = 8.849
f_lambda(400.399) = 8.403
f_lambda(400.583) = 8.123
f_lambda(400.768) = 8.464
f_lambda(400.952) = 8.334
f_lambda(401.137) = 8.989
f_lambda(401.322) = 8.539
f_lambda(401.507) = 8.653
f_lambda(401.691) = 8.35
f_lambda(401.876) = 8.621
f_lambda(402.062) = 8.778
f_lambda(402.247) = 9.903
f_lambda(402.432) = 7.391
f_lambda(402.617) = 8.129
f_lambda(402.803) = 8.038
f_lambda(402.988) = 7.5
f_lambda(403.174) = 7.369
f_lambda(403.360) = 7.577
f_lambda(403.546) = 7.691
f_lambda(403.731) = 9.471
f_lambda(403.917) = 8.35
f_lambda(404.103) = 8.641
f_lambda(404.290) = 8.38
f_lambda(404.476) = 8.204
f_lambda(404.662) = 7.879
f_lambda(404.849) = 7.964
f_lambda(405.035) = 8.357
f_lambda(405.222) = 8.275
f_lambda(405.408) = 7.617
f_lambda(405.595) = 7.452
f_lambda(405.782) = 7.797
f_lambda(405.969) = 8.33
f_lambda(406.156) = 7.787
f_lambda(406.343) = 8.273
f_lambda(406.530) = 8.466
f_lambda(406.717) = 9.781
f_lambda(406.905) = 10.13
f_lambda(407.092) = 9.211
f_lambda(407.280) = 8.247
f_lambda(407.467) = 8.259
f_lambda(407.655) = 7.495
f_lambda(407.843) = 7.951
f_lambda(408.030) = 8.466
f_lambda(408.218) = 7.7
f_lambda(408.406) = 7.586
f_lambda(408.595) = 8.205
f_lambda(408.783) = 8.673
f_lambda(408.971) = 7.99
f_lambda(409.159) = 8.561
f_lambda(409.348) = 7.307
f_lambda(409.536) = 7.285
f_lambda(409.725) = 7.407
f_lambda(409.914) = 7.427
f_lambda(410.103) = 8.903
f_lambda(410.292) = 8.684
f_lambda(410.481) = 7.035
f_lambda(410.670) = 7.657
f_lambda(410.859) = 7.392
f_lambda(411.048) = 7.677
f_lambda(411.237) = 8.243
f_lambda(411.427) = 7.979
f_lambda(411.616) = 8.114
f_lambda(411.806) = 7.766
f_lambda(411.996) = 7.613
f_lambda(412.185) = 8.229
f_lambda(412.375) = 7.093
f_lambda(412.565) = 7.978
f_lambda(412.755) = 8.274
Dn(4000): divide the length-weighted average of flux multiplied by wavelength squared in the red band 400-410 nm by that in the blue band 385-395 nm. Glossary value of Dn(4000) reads 1.3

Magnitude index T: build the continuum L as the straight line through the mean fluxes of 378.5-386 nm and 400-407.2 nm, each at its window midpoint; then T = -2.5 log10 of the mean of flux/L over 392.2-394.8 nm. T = 0.25 mag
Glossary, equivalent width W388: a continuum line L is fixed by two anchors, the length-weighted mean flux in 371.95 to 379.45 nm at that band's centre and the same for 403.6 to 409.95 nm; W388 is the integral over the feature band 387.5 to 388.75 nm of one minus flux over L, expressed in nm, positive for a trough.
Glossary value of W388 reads 0.257 nm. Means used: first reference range 6.55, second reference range 8.21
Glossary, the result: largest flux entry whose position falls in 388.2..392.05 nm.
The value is 7.417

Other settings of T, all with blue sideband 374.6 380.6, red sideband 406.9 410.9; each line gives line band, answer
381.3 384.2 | 0.218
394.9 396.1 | 0.039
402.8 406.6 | -0.049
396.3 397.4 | 0.176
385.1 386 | -0.113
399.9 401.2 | -0.150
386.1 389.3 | -0.227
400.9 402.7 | -0.147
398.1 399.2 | -0.073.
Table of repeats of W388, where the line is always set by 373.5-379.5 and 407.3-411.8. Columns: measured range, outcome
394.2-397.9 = 0.340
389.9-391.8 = -0.071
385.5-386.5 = -0.246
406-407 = -0.148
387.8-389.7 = 0.164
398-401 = -0.332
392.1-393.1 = 0.125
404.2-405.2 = -0.076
